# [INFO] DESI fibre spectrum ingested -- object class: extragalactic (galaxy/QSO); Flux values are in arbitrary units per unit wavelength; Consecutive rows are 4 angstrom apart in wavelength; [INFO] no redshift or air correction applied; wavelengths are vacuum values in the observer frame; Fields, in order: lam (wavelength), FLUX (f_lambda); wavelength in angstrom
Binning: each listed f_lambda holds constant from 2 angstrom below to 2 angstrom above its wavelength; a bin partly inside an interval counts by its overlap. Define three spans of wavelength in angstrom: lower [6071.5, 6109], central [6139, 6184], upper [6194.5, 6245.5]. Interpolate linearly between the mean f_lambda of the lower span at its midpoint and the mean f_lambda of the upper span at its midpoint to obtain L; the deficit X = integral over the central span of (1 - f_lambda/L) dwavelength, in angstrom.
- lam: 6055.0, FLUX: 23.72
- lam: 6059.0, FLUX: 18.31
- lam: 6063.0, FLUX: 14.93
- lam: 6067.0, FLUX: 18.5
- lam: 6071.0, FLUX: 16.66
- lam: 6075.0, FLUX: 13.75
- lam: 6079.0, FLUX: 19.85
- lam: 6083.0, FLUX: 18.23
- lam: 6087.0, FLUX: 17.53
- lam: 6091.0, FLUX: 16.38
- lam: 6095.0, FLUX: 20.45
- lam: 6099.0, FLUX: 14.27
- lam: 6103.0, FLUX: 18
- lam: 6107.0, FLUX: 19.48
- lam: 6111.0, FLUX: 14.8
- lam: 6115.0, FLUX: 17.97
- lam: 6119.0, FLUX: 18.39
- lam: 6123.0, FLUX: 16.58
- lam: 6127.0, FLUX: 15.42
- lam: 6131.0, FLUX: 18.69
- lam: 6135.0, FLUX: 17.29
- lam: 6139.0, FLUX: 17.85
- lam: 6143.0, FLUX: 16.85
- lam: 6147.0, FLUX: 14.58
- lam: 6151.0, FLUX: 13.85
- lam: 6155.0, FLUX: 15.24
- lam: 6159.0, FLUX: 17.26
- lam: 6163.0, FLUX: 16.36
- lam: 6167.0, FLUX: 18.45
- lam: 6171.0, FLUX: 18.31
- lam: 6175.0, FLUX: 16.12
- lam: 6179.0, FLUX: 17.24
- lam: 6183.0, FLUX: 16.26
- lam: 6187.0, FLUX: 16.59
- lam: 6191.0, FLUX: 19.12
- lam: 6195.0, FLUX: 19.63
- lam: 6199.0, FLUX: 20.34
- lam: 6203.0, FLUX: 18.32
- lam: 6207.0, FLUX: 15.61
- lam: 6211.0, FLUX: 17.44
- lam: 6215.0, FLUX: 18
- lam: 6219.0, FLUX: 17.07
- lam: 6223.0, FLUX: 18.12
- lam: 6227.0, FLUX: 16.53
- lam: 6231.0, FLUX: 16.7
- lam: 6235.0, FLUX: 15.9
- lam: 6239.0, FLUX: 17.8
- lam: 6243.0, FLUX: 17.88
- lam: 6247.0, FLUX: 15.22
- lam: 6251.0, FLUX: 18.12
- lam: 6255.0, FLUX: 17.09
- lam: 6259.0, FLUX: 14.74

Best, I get 2.7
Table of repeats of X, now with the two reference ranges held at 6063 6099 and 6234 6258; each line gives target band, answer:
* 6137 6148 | 0.4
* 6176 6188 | 0.3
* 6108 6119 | 0.1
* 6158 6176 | -0.2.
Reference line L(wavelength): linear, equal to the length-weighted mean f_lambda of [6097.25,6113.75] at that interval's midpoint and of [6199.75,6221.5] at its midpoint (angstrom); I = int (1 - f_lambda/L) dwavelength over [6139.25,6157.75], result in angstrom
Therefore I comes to 1.7 angstrom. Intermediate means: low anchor 16.7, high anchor 17.5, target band 15.5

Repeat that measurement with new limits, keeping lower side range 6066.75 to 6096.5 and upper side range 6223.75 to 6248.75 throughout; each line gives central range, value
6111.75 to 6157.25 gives 1.9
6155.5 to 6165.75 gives 0.3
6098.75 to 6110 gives 0.0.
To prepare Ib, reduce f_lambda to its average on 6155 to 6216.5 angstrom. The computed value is 17.6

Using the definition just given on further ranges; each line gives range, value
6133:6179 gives 16.6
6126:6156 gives 16.3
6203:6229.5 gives 17.2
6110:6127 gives 16.9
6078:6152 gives 17.2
